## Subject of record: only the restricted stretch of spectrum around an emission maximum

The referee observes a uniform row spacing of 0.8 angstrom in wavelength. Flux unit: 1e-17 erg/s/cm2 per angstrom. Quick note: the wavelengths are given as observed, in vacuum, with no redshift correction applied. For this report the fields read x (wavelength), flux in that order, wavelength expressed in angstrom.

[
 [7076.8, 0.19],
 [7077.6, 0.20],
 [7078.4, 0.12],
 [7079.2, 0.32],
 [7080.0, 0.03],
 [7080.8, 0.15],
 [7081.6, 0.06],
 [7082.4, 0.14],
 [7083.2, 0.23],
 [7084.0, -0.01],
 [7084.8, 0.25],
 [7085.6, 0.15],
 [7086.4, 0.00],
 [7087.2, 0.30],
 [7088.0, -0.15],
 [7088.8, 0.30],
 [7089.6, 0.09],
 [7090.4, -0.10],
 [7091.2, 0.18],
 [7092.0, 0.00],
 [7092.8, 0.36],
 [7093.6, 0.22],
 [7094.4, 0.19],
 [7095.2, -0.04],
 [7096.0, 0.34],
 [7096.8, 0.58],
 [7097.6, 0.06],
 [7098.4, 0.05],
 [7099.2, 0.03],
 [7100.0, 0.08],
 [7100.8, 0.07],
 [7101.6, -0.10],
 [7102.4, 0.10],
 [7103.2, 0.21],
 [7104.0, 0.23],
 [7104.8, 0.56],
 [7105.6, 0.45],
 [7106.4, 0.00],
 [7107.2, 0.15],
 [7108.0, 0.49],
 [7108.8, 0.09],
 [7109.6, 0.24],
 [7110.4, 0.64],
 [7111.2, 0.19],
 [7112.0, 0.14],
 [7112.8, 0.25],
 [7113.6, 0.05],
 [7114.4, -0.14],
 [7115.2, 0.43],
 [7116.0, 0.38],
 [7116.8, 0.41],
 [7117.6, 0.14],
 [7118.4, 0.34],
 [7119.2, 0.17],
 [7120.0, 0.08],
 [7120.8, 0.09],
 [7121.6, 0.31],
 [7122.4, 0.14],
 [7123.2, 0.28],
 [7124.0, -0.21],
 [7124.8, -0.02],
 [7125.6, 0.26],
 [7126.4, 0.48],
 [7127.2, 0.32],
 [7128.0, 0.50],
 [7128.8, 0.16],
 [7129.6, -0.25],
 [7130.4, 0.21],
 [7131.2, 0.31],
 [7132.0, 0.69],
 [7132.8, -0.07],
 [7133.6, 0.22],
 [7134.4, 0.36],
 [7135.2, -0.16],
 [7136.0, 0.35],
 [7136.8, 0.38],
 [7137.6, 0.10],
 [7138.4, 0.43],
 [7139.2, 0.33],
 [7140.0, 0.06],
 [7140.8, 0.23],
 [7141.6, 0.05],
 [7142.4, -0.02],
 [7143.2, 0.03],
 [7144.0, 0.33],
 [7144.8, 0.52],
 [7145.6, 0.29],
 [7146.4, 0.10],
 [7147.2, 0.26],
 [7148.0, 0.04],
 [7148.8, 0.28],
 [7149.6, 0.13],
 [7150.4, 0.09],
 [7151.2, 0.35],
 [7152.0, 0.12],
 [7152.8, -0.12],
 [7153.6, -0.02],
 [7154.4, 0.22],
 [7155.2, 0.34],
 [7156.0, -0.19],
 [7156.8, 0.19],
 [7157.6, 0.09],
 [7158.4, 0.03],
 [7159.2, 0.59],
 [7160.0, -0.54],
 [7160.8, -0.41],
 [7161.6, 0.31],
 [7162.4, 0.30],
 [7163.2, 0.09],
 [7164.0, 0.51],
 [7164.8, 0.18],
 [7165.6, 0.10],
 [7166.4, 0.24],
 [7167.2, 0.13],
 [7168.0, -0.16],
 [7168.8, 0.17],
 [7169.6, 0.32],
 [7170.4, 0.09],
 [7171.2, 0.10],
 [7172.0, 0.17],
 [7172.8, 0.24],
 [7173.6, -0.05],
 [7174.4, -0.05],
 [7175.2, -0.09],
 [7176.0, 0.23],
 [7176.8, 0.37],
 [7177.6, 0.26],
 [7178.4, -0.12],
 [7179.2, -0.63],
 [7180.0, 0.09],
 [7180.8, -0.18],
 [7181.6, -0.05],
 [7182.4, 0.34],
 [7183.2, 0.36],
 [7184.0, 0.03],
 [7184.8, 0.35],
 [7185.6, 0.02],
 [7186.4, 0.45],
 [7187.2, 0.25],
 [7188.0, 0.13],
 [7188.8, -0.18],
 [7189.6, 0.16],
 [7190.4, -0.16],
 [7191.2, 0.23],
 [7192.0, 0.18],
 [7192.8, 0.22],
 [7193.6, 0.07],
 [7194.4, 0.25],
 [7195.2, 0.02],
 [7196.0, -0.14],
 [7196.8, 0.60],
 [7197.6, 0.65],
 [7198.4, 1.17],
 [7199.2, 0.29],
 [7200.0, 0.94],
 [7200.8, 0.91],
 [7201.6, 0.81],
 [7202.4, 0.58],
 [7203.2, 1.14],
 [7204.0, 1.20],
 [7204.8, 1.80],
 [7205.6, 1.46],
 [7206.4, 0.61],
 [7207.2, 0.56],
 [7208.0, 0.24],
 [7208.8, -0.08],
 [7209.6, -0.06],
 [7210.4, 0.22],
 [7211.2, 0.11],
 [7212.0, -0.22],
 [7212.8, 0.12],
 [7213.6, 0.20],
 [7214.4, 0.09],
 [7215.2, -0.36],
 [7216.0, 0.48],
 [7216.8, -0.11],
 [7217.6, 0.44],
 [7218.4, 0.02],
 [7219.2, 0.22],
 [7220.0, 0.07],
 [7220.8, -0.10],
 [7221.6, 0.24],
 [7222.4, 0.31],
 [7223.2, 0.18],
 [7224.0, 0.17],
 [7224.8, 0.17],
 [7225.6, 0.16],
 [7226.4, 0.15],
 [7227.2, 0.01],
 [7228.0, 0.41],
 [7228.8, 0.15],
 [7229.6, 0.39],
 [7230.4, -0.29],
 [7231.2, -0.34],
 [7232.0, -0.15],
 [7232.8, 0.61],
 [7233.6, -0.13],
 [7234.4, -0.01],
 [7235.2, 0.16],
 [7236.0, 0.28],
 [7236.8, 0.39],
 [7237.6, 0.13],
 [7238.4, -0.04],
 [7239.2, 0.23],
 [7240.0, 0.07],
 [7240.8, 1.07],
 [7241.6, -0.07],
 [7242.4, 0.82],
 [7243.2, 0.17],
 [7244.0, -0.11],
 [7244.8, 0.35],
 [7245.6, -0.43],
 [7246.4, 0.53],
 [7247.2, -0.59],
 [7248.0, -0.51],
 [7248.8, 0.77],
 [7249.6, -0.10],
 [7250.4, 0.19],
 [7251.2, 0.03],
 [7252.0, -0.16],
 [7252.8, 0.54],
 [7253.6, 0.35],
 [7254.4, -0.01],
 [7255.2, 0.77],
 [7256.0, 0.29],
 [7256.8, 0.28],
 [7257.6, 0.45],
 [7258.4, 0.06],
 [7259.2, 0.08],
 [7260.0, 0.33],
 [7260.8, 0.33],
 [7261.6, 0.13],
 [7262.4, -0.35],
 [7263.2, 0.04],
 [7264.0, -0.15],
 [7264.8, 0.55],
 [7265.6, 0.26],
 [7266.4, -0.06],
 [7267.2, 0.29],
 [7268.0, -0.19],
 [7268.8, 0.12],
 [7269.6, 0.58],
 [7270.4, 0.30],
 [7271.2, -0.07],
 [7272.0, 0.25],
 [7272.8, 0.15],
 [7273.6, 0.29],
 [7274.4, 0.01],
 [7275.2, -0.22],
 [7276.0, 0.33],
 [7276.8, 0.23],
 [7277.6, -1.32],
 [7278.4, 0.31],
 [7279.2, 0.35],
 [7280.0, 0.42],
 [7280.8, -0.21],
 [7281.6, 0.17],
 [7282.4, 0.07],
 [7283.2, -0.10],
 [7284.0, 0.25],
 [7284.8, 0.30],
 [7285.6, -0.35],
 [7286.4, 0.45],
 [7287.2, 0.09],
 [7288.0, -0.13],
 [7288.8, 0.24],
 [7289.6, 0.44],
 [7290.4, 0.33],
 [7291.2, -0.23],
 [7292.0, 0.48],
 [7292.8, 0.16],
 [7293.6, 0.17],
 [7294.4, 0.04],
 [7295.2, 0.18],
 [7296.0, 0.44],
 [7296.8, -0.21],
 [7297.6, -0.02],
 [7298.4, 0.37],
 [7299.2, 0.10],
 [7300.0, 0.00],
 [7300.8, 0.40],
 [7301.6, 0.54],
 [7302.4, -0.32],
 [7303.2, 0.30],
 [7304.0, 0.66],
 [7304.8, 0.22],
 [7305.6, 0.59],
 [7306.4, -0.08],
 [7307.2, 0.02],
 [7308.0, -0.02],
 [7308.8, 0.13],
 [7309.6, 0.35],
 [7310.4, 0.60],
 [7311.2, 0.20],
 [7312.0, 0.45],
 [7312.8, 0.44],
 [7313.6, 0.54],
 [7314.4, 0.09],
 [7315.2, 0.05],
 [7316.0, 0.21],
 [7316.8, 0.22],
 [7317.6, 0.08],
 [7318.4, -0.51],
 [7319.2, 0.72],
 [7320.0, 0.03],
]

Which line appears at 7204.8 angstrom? [O II] 3727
